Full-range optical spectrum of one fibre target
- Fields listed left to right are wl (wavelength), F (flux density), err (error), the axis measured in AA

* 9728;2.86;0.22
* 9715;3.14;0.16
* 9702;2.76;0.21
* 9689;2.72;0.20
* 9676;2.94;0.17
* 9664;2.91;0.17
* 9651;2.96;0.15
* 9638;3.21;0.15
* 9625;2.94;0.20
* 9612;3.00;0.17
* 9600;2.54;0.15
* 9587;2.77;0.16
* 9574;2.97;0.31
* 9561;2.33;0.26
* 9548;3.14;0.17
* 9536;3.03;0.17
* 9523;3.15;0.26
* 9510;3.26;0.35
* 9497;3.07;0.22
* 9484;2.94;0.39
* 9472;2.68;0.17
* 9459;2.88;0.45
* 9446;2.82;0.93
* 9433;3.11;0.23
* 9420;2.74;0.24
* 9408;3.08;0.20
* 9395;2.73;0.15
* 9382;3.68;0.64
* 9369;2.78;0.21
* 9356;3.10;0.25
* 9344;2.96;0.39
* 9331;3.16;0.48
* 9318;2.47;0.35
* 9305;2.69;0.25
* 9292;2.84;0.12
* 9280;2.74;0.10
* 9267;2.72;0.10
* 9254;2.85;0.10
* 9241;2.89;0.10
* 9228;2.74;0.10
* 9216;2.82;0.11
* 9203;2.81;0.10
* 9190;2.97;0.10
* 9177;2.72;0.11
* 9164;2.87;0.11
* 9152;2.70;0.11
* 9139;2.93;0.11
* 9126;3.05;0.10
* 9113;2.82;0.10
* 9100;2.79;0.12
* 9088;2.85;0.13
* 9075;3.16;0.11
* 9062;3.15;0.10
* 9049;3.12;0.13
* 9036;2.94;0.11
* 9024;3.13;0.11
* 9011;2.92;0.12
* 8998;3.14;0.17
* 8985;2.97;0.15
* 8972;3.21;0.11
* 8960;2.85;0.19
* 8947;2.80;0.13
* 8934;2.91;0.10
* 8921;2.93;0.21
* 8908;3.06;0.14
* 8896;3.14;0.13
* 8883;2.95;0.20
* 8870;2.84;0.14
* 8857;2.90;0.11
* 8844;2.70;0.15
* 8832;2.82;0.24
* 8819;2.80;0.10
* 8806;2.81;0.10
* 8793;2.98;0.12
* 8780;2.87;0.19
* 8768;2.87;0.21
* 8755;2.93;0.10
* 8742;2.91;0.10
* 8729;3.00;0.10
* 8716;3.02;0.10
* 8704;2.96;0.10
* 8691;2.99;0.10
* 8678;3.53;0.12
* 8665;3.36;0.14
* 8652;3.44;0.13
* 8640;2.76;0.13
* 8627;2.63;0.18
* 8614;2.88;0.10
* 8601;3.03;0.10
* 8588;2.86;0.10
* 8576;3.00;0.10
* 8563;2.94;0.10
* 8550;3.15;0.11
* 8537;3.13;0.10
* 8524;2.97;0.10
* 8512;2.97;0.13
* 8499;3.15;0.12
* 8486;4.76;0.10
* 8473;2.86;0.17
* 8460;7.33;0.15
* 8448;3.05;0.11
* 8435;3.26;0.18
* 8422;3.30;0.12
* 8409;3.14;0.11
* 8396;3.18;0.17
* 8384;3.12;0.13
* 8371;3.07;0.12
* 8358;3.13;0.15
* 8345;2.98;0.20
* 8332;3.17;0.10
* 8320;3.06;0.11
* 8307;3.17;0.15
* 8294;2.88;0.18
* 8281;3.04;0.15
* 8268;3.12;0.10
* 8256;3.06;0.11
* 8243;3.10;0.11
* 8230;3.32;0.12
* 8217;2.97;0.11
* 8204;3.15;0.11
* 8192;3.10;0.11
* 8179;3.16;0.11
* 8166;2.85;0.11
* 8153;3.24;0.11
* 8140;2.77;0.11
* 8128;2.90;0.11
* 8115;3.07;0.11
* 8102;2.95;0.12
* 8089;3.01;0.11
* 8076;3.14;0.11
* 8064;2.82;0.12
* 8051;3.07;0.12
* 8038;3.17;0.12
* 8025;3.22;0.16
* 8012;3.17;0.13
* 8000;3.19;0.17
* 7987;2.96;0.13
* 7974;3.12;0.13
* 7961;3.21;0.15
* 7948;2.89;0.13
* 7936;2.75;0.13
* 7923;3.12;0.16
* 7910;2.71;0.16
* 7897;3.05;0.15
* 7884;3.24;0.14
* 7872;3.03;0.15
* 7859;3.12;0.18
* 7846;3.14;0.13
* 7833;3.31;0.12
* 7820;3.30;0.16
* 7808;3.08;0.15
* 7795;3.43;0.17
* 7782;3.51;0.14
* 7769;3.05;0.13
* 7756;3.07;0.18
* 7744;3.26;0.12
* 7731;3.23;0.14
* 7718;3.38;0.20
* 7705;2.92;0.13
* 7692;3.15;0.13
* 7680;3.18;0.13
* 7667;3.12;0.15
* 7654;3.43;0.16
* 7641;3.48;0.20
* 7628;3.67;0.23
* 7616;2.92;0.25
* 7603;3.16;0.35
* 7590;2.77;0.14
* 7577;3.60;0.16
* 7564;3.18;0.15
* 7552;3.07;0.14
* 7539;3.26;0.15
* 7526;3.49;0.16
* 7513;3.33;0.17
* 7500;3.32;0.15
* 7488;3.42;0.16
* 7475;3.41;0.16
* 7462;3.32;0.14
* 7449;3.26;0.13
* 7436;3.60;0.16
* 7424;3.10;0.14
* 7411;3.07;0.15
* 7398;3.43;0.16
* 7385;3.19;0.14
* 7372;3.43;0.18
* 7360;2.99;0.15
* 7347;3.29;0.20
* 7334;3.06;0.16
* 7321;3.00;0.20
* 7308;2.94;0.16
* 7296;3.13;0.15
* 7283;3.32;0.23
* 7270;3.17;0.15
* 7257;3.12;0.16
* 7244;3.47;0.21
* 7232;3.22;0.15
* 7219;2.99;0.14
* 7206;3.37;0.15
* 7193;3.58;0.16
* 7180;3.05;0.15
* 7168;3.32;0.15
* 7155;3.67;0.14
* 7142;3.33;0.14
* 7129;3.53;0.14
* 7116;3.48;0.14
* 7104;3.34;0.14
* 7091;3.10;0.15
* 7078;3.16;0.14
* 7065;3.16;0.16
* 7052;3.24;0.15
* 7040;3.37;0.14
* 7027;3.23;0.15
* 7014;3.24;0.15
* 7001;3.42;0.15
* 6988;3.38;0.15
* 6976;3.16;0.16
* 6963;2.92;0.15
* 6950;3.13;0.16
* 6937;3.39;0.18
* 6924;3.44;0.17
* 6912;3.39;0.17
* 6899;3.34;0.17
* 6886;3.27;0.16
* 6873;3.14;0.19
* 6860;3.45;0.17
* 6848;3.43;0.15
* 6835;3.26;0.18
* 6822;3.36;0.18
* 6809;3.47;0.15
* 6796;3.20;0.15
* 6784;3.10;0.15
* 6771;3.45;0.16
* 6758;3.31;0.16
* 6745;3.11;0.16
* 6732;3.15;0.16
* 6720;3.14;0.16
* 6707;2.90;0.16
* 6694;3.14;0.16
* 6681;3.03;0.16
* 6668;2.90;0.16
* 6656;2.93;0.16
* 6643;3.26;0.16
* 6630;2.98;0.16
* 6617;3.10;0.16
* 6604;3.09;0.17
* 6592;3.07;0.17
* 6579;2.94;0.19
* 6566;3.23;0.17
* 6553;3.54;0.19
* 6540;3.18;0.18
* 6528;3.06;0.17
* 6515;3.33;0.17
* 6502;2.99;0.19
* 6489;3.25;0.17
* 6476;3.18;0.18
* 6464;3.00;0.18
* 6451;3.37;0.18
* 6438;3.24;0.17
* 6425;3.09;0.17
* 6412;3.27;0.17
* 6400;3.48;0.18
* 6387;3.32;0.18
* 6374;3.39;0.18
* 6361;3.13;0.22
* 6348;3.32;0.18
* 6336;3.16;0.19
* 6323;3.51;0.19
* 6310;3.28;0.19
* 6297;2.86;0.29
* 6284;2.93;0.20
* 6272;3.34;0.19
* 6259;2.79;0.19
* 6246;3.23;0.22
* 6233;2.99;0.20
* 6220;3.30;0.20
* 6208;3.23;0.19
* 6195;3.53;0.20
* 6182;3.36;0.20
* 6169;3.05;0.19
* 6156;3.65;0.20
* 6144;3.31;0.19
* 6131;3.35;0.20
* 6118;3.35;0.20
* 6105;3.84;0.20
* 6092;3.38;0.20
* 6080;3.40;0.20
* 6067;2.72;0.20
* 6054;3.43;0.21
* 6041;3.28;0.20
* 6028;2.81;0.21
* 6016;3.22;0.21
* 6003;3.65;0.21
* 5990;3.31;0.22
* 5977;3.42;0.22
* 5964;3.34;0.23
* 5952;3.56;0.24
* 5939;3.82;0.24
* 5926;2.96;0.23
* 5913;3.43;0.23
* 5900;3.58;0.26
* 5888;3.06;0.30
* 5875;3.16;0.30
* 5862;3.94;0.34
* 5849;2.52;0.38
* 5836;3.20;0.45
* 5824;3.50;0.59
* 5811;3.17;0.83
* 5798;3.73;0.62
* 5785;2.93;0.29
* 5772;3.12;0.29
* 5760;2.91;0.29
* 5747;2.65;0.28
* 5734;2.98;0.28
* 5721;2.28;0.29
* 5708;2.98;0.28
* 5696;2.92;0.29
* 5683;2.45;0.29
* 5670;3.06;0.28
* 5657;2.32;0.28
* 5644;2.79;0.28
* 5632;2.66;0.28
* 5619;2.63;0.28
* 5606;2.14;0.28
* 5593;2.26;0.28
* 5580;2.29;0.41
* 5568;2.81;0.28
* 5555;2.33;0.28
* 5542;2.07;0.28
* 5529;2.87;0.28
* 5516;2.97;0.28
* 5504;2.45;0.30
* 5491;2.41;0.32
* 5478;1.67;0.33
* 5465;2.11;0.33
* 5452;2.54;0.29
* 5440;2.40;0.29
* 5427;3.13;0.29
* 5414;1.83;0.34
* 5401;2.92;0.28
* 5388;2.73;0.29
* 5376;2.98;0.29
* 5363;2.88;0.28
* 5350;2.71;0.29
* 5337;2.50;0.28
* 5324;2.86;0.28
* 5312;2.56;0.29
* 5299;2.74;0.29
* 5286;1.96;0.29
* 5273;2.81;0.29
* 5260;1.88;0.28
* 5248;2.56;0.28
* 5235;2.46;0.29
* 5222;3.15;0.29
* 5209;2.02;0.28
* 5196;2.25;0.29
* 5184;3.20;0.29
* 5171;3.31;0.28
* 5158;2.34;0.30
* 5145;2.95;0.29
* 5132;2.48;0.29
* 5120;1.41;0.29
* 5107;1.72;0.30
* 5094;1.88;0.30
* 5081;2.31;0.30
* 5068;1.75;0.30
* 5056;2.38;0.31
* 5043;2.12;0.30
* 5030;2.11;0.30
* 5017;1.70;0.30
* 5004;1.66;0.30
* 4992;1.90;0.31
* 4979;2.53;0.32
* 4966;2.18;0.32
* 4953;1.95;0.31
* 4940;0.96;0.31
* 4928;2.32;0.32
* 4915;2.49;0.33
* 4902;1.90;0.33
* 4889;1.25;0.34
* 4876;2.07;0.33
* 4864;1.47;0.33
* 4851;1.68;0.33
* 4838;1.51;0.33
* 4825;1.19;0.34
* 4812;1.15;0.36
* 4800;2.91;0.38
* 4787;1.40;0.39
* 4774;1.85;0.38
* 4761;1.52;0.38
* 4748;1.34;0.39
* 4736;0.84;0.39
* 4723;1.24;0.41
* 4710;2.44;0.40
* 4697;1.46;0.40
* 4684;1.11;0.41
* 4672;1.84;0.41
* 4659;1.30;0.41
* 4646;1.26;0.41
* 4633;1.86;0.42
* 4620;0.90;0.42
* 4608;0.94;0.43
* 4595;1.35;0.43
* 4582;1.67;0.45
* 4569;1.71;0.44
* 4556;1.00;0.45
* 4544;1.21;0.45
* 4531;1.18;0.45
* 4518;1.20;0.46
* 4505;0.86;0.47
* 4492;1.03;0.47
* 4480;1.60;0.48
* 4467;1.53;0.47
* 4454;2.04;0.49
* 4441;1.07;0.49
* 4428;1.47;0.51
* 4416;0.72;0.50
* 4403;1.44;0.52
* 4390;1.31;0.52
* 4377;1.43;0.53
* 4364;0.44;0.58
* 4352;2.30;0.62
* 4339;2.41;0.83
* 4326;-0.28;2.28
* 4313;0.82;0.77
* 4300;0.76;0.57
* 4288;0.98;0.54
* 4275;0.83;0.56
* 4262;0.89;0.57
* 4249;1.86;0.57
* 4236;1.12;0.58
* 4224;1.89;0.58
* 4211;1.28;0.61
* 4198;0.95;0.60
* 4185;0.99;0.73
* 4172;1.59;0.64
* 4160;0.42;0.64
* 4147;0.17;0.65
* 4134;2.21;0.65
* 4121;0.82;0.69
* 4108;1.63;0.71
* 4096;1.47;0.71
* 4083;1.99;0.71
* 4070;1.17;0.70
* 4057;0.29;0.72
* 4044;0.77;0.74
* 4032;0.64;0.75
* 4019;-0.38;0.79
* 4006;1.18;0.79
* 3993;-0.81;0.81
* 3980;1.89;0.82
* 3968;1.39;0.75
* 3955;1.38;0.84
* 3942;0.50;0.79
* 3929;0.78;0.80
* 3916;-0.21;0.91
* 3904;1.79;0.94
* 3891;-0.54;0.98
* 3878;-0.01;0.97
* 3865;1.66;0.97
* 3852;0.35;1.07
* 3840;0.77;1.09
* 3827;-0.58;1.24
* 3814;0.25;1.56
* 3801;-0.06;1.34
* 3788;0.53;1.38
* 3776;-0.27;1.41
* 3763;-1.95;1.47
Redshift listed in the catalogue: 0.289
